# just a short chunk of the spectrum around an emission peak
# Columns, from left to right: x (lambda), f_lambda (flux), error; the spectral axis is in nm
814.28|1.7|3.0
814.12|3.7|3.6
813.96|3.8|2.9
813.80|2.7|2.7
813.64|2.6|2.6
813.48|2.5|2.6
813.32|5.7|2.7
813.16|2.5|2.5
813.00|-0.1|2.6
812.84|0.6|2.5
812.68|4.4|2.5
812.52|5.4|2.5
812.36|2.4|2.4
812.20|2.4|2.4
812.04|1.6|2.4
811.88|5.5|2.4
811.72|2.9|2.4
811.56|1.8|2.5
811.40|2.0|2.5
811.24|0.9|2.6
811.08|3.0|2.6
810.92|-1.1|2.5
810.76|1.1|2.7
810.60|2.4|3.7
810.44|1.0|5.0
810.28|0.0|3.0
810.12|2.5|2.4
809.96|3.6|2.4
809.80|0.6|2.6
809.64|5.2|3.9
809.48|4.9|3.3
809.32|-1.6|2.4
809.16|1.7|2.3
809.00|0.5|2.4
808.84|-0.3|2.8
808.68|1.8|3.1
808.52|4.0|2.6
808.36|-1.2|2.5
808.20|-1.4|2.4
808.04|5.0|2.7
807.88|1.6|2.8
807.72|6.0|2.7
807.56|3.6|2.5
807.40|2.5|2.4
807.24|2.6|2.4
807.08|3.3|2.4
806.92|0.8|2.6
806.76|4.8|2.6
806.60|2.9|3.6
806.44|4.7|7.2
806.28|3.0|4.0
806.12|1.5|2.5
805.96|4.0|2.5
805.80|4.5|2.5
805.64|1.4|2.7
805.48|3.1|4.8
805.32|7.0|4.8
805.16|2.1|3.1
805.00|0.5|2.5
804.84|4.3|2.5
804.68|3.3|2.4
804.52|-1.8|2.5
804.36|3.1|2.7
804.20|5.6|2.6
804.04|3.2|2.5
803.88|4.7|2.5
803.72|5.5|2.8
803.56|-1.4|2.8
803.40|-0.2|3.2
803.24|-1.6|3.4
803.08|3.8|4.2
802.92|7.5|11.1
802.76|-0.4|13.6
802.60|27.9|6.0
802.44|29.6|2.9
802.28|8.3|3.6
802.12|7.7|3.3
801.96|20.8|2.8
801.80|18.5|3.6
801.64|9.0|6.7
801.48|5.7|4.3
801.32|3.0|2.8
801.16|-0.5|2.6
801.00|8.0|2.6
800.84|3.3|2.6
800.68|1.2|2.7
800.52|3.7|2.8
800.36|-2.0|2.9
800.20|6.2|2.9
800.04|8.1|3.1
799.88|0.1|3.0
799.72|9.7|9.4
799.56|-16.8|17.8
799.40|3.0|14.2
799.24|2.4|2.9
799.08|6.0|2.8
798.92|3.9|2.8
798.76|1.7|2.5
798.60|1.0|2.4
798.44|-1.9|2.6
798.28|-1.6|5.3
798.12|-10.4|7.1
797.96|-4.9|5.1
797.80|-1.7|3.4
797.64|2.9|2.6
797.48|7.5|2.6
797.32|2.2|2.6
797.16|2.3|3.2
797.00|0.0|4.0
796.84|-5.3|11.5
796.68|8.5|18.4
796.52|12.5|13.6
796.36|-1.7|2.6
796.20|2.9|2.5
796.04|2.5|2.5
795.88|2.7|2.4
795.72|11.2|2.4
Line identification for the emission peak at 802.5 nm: [O II] 3727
